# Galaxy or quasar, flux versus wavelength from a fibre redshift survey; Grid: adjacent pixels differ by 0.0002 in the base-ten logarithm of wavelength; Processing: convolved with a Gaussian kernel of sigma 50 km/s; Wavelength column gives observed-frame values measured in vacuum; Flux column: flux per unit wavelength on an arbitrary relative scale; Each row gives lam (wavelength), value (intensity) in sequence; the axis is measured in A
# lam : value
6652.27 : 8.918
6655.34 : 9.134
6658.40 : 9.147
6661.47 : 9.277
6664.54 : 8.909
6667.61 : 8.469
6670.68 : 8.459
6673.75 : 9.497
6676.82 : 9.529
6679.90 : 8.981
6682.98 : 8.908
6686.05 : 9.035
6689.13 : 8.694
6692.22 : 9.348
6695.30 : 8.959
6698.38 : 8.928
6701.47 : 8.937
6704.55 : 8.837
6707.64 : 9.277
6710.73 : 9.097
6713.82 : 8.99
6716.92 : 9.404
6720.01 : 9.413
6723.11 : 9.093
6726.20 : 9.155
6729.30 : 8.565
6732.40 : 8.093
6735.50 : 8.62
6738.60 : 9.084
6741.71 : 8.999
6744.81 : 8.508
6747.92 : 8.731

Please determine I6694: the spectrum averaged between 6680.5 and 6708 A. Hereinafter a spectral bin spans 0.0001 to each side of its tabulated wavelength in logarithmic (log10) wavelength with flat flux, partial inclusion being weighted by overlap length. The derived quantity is 8.98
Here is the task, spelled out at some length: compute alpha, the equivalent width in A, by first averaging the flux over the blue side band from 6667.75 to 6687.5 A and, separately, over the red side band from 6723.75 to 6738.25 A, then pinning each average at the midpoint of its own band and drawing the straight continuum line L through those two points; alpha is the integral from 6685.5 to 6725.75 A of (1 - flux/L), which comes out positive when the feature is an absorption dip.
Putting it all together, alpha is -1.07 A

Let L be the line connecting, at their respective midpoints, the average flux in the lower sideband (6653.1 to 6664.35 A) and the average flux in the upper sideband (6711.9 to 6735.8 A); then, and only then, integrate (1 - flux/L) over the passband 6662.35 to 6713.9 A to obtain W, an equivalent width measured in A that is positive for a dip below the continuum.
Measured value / 0.3 A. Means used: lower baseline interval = 9.13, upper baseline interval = 8.93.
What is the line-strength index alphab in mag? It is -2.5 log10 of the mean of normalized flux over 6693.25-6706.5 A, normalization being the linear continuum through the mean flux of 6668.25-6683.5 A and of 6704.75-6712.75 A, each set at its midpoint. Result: 0.018 mag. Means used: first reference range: 9.05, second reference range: 9.12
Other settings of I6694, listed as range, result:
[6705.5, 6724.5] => 9.2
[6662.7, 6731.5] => 9.01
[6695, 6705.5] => 8.92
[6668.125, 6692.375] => 9.01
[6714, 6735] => 8.94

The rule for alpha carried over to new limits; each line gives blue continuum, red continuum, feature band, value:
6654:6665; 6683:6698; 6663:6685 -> 0.3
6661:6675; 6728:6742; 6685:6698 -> -0.3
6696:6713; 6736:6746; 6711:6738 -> 0.0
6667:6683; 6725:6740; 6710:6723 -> -0.7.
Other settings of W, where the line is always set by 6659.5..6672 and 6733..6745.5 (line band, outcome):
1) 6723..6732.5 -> 0.0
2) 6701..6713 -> -0.4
